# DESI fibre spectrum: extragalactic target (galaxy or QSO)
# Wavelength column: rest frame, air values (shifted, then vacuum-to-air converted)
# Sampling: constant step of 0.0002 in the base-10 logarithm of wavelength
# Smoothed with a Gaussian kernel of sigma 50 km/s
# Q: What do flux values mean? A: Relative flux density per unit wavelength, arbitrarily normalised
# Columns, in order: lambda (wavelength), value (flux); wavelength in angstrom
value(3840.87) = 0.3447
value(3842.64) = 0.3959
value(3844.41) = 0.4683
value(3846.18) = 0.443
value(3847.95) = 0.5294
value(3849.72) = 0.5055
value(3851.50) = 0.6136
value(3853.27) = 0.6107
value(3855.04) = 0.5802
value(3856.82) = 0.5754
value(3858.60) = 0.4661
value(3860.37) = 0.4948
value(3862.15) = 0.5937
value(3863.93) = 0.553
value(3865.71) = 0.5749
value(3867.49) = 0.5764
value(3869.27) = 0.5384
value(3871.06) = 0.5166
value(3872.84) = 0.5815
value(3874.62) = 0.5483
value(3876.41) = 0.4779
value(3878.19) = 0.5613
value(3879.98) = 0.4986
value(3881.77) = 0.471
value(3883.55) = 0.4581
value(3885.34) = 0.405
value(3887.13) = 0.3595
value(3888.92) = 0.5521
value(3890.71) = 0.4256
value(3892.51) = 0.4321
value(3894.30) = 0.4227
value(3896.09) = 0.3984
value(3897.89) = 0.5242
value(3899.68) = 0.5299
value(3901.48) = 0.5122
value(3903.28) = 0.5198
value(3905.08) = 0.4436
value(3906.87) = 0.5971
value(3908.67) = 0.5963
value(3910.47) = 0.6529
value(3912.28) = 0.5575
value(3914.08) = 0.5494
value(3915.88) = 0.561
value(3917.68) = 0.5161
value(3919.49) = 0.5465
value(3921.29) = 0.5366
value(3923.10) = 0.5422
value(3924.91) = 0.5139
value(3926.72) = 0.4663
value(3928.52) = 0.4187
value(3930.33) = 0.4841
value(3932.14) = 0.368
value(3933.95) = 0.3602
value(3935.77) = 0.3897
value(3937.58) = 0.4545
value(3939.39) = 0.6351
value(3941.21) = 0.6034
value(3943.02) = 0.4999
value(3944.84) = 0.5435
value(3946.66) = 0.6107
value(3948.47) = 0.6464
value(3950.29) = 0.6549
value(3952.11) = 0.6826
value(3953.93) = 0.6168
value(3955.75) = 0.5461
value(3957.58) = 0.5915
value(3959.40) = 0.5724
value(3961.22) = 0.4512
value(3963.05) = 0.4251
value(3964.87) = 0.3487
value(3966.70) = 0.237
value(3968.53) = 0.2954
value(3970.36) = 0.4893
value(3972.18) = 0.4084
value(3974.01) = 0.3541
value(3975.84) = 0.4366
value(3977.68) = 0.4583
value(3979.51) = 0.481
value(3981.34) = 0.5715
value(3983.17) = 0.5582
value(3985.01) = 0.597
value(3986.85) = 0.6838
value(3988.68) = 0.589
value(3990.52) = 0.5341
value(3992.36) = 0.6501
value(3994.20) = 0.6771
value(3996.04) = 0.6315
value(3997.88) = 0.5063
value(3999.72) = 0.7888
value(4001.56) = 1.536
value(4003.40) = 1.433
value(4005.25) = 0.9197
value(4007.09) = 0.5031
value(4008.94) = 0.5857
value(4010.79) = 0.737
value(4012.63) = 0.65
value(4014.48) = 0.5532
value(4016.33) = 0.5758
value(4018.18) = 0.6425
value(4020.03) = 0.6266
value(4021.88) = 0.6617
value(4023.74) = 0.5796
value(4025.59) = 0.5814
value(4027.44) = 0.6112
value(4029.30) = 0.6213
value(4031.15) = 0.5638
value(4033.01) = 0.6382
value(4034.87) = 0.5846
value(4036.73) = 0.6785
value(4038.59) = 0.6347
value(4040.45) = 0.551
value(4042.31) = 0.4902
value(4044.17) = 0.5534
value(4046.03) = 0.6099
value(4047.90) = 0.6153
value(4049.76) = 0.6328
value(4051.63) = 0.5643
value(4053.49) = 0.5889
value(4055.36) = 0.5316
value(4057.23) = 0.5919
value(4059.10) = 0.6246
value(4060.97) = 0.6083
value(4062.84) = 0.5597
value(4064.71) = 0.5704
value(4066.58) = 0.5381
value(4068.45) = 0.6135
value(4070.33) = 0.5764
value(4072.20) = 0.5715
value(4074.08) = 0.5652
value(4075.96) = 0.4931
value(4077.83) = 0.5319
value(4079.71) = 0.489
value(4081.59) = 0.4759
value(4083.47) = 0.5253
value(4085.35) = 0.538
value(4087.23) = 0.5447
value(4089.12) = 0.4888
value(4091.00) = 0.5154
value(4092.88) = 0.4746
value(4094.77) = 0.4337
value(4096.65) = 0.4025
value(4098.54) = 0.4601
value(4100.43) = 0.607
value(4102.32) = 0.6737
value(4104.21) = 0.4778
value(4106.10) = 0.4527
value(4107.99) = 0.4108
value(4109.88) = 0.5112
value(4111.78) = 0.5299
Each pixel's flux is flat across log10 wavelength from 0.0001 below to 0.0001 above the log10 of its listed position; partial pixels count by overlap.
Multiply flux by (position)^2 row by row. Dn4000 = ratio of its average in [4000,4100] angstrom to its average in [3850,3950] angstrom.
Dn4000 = 1.26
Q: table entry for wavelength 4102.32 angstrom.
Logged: 0.6737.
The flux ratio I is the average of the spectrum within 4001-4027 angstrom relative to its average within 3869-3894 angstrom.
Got 1.53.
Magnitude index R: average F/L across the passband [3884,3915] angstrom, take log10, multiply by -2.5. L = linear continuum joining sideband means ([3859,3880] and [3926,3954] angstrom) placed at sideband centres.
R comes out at 0.08 mag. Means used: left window 0.543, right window 0.525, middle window 0.498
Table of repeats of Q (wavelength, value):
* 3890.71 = 0.4256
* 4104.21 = 0.4778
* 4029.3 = 0.6213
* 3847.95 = 0.5294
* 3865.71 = 0.5749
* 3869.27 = 0.5384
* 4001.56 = 1.536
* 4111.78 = 0.5299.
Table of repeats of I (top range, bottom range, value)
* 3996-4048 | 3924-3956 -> 1.29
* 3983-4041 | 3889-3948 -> 1.34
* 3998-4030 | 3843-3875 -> 1.36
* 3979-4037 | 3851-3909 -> 1.31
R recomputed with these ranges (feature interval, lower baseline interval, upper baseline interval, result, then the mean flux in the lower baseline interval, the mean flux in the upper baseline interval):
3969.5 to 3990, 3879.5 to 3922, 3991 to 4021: 0.32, 0.503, 0.748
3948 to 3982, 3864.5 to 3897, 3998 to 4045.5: 0.24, 0.489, 0.688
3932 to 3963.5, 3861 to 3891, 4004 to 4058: 0.04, 0.513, 0.614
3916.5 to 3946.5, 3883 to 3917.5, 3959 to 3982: -0.07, 0.501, 0.42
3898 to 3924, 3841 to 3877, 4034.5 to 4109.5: -0.03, 0.529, 0.546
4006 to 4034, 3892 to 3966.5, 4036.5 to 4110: -0.15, 0.518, 0.543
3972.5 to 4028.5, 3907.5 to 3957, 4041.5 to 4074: -0.17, 0.54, 0.579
